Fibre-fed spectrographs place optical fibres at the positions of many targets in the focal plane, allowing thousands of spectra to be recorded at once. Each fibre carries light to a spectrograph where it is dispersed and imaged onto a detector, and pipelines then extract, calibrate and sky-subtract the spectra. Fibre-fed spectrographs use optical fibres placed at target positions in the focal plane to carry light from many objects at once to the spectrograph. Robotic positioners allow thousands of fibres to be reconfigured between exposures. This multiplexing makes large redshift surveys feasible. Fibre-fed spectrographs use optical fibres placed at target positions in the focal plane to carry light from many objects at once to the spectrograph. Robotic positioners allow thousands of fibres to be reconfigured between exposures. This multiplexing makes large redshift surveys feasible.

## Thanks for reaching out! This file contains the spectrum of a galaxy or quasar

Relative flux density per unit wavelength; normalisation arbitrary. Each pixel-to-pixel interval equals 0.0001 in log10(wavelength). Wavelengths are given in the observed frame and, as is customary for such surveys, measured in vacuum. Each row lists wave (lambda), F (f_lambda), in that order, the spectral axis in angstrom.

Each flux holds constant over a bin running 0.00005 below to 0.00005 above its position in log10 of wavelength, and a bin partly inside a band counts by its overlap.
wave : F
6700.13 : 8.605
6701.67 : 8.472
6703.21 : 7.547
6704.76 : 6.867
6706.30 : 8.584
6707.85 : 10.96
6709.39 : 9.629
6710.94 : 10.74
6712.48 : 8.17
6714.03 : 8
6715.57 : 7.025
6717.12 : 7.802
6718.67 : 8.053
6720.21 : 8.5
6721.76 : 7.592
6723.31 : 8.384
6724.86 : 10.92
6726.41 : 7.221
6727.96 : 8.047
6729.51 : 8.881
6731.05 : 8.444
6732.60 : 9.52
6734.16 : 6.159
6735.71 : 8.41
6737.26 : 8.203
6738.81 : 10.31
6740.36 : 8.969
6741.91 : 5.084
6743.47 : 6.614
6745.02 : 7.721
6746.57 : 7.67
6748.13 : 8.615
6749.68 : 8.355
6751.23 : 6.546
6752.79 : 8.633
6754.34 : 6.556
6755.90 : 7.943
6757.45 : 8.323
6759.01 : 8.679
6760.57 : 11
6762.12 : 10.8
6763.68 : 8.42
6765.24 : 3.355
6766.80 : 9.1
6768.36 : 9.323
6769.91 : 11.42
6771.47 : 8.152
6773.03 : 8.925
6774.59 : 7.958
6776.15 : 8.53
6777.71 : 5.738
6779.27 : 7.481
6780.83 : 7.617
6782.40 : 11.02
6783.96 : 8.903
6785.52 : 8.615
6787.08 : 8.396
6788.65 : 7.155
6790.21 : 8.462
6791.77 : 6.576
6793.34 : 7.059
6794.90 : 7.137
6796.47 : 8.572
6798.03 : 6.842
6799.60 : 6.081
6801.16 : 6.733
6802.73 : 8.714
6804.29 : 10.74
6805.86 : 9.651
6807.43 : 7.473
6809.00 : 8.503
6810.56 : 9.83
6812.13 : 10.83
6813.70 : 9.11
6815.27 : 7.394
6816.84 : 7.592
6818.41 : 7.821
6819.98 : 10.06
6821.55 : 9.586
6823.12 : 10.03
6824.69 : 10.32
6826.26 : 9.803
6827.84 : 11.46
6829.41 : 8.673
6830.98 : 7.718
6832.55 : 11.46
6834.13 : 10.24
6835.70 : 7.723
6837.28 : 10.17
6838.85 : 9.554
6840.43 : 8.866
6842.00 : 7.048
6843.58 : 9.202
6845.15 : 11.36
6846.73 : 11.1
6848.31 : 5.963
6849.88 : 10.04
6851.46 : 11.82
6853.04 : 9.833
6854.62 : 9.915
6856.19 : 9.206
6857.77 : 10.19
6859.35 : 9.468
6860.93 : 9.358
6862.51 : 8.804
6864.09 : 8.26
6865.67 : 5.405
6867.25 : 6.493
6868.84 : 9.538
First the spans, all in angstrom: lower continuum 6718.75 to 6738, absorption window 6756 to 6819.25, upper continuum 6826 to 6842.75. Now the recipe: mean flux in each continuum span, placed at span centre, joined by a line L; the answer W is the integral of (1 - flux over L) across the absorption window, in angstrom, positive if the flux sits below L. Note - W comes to 3.8 angstrom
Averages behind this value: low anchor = 8.35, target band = 8.35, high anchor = 9.33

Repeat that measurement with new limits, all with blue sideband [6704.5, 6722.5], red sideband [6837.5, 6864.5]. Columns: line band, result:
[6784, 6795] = 1.58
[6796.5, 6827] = 1.34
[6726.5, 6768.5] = 3.17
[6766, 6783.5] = 0.56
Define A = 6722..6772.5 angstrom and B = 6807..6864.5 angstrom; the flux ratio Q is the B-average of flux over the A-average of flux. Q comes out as 1.13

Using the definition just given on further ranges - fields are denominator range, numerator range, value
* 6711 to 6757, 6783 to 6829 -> 1.07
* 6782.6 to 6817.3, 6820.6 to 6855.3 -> 1.17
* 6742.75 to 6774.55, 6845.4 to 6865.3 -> 1.14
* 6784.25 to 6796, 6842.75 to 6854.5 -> 1.28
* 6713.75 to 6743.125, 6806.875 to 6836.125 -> 1.14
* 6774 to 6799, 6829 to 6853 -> 1.20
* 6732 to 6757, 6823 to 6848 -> 1.23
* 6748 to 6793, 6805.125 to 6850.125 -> 1.12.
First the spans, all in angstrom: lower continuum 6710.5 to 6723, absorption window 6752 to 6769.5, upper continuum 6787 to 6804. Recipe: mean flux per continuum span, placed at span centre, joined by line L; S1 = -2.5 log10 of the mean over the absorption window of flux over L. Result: -0.087 mag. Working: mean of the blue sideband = 8.18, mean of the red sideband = 7.49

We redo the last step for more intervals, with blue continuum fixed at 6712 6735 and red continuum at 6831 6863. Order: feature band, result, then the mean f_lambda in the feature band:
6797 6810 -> 0.12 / 8.14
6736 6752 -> 0.08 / 7.83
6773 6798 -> 0.12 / 7.95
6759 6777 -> -0.02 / 8.8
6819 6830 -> -0.08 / 9.97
